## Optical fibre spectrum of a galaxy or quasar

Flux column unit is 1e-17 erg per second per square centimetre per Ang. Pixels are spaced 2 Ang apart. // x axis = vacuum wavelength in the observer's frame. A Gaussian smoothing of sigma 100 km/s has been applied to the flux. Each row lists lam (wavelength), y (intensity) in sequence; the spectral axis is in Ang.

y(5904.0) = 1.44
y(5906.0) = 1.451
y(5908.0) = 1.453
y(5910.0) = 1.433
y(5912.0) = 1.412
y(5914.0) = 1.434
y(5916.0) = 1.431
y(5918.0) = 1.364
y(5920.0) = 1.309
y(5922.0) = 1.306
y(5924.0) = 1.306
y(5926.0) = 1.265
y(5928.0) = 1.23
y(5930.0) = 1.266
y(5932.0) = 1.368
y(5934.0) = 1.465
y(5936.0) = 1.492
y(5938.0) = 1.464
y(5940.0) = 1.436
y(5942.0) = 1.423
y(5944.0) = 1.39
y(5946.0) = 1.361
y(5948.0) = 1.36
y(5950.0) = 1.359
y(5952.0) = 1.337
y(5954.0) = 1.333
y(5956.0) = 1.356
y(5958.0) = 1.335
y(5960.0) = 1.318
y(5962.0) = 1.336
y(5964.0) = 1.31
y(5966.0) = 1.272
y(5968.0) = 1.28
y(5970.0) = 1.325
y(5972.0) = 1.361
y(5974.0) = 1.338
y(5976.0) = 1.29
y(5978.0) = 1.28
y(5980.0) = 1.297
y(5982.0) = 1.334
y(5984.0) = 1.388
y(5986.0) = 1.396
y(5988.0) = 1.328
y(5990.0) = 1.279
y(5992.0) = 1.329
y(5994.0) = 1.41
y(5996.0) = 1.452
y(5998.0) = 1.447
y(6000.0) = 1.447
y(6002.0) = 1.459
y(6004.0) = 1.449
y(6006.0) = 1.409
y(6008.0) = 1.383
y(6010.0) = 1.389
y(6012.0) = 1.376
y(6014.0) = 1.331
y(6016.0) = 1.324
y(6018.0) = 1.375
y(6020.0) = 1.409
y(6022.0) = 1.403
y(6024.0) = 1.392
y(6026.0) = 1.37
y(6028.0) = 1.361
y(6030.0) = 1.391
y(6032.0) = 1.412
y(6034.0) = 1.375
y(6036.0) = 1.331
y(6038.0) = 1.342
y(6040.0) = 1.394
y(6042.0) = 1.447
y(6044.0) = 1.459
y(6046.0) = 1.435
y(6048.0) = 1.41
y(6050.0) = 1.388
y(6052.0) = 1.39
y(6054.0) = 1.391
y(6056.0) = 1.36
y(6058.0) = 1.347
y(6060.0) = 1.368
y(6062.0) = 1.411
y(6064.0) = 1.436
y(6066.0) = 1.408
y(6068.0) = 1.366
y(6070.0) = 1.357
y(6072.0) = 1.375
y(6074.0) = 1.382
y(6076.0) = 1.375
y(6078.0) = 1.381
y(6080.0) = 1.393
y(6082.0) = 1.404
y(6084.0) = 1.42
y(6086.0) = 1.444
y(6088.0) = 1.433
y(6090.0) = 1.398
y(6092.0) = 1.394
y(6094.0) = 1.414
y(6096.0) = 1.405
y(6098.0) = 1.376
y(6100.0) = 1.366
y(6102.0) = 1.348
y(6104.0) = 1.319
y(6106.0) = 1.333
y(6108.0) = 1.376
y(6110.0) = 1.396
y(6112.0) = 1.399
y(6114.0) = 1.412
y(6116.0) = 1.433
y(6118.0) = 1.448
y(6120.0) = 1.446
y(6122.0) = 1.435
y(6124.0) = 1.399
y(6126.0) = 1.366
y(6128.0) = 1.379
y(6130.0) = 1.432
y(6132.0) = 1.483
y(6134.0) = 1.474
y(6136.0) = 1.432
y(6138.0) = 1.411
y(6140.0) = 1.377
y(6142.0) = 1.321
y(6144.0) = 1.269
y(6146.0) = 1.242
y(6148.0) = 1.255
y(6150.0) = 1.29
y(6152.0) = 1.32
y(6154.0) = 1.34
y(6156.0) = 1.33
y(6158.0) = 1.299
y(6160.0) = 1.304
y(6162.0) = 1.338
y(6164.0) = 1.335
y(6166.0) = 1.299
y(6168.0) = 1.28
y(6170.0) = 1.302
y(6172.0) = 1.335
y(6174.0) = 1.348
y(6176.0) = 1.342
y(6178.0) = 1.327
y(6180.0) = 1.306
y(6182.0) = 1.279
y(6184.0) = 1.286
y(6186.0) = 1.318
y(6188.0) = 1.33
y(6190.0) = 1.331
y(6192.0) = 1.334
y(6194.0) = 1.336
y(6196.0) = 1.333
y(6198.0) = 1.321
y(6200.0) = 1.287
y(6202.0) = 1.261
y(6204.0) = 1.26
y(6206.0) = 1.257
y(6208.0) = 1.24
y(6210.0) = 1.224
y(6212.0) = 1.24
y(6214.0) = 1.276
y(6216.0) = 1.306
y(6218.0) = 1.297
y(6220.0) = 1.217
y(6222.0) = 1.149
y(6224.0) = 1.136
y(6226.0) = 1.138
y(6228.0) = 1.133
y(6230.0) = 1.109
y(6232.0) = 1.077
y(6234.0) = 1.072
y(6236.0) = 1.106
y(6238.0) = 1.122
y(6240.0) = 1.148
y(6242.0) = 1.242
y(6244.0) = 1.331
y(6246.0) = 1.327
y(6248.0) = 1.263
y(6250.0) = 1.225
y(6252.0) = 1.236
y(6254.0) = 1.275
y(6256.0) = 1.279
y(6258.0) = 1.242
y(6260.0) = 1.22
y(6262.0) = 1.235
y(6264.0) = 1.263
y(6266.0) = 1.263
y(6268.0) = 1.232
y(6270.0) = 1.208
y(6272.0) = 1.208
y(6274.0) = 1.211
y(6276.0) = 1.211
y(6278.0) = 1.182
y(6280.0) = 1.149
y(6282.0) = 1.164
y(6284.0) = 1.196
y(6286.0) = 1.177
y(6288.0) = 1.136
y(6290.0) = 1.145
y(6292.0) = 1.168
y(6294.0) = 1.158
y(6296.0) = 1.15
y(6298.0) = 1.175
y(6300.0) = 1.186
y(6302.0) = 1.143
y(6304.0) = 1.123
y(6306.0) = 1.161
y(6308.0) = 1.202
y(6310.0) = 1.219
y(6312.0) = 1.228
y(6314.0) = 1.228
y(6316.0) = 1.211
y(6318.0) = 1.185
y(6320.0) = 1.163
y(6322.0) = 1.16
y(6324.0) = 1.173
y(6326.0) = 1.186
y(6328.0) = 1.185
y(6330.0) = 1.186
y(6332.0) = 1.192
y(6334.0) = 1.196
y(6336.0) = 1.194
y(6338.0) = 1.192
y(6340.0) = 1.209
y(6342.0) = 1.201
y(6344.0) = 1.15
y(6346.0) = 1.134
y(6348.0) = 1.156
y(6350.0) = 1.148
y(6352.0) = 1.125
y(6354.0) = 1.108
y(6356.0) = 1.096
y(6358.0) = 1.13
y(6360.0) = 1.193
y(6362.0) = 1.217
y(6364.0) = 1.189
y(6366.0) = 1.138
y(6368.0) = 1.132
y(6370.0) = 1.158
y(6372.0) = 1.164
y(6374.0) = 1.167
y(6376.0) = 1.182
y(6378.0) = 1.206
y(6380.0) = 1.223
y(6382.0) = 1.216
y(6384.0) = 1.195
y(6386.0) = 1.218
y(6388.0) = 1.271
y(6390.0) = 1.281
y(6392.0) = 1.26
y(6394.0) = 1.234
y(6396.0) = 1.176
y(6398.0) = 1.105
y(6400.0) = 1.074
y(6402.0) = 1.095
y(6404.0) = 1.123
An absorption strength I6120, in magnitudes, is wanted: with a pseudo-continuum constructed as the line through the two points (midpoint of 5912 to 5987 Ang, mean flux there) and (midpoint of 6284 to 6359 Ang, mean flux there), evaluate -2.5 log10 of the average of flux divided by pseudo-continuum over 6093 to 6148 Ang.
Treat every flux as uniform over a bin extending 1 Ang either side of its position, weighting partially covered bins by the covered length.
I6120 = -0.10 mag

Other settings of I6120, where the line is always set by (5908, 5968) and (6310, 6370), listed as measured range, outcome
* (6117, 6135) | -0.125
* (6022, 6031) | -0.049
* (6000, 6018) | -0.051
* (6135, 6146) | -0.070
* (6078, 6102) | -0.089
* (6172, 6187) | -0.058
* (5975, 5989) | 0.008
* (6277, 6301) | 0.029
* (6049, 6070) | -0.065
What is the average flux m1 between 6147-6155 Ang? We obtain 1.3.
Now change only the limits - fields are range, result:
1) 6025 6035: 1.38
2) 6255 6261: 1.25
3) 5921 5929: 1.28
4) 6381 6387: 1.21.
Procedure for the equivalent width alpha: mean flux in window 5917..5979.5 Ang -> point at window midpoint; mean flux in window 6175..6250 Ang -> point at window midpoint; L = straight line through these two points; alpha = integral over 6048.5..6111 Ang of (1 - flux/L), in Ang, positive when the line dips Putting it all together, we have -4.4 Ang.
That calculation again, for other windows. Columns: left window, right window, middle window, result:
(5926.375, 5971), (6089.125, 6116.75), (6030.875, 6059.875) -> -0.4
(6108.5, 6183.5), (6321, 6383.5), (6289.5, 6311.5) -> 0.9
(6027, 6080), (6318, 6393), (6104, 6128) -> -1.0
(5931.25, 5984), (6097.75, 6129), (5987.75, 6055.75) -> -1.1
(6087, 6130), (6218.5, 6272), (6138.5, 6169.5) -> 0.5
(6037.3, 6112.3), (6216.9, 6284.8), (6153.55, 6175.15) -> -0.4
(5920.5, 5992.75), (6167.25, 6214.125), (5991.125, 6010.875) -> -1.3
